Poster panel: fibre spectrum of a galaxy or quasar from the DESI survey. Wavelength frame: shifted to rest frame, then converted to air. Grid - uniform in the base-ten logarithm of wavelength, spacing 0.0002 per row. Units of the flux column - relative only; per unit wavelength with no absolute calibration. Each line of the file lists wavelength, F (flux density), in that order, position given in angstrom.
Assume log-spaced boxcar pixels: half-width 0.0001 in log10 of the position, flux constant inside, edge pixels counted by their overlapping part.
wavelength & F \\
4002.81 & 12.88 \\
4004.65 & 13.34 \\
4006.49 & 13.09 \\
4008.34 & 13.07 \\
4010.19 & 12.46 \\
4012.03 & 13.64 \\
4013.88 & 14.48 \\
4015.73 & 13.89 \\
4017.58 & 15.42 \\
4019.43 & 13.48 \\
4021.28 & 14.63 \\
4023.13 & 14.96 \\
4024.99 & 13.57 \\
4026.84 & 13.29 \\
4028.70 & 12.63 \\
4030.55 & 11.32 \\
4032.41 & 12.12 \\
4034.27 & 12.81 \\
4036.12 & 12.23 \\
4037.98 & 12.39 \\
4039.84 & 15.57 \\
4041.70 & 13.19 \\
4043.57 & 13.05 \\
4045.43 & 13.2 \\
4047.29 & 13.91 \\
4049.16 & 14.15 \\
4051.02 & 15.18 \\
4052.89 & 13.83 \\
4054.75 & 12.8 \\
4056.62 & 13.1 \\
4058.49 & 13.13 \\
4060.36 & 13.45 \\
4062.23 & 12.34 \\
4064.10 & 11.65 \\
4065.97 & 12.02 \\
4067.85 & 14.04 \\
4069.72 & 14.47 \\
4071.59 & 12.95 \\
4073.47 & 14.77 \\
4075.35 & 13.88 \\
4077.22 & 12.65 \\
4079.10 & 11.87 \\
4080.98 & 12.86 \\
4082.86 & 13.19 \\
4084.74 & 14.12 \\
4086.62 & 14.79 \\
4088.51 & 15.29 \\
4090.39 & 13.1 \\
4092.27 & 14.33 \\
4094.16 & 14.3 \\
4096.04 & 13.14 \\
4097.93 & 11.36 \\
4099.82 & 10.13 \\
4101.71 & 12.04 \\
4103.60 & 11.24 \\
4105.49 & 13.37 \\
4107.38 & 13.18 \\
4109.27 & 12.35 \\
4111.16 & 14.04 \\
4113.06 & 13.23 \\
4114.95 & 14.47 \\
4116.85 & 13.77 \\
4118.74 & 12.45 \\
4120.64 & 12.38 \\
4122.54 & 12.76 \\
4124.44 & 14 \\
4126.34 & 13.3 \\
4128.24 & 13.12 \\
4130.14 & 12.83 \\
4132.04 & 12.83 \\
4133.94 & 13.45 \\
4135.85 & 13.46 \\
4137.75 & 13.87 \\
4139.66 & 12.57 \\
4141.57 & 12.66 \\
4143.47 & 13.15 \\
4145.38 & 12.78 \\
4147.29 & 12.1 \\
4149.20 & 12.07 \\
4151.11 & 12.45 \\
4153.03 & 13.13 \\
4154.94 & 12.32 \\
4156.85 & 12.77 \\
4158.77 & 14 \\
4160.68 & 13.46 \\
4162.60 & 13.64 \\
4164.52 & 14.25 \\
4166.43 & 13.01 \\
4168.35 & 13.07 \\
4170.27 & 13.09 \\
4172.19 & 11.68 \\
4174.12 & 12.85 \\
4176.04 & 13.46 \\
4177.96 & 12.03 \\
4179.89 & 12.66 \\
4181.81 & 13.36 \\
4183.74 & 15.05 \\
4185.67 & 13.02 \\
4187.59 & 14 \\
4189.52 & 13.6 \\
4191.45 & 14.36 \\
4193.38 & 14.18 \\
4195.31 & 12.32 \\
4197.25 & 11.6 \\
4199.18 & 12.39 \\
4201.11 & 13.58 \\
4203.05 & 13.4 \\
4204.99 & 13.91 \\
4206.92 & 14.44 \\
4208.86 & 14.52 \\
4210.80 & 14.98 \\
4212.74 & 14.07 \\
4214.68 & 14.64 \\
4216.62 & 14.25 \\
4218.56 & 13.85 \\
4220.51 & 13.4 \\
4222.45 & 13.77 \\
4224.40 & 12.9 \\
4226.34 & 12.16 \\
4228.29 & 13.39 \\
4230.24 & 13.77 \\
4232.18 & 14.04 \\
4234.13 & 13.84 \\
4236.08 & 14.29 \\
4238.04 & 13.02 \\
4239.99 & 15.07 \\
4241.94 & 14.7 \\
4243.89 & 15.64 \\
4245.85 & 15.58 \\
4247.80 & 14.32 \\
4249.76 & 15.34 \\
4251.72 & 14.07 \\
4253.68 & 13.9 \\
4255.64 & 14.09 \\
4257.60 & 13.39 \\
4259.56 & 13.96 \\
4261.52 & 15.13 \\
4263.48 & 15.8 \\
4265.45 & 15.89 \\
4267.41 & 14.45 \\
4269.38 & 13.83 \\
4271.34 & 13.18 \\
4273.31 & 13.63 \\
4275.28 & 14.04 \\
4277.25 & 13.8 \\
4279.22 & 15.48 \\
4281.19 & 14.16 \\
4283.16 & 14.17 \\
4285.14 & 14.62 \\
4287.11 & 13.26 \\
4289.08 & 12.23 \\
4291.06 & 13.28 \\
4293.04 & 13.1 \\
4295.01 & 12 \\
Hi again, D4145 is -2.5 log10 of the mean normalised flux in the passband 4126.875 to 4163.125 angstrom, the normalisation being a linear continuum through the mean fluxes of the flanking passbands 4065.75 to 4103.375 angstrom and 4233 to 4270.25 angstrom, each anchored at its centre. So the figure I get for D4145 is 0.06 mag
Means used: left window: 13.2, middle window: 13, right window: 14.5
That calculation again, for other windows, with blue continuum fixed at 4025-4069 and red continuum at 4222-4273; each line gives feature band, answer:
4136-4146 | 0.05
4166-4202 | 0.06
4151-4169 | 0.04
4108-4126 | 0.02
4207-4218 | -0.03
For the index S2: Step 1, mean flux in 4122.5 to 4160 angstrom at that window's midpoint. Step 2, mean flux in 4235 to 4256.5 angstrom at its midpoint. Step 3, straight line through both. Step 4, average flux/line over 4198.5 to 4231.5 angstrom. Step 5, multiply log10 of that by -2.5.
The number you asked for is 0.03 mag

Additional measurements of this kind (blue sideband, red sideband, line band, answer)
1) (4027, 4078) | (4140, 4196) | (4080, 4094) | -0.06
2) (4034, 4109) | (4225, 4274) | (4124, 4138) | 0.02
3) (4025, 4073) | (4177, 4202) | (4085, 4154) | 0.01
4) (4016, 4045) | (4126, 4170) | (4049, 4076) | -0.01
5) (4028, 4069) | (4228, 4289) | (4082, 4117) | 0.01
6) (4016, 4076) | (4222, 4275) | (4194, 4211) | 0.05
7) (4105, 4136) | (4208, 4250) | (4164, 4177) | 0.05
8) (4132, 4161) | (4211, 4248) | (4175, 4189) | 0.00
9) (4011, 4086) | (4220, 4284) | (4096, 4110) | 0.14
